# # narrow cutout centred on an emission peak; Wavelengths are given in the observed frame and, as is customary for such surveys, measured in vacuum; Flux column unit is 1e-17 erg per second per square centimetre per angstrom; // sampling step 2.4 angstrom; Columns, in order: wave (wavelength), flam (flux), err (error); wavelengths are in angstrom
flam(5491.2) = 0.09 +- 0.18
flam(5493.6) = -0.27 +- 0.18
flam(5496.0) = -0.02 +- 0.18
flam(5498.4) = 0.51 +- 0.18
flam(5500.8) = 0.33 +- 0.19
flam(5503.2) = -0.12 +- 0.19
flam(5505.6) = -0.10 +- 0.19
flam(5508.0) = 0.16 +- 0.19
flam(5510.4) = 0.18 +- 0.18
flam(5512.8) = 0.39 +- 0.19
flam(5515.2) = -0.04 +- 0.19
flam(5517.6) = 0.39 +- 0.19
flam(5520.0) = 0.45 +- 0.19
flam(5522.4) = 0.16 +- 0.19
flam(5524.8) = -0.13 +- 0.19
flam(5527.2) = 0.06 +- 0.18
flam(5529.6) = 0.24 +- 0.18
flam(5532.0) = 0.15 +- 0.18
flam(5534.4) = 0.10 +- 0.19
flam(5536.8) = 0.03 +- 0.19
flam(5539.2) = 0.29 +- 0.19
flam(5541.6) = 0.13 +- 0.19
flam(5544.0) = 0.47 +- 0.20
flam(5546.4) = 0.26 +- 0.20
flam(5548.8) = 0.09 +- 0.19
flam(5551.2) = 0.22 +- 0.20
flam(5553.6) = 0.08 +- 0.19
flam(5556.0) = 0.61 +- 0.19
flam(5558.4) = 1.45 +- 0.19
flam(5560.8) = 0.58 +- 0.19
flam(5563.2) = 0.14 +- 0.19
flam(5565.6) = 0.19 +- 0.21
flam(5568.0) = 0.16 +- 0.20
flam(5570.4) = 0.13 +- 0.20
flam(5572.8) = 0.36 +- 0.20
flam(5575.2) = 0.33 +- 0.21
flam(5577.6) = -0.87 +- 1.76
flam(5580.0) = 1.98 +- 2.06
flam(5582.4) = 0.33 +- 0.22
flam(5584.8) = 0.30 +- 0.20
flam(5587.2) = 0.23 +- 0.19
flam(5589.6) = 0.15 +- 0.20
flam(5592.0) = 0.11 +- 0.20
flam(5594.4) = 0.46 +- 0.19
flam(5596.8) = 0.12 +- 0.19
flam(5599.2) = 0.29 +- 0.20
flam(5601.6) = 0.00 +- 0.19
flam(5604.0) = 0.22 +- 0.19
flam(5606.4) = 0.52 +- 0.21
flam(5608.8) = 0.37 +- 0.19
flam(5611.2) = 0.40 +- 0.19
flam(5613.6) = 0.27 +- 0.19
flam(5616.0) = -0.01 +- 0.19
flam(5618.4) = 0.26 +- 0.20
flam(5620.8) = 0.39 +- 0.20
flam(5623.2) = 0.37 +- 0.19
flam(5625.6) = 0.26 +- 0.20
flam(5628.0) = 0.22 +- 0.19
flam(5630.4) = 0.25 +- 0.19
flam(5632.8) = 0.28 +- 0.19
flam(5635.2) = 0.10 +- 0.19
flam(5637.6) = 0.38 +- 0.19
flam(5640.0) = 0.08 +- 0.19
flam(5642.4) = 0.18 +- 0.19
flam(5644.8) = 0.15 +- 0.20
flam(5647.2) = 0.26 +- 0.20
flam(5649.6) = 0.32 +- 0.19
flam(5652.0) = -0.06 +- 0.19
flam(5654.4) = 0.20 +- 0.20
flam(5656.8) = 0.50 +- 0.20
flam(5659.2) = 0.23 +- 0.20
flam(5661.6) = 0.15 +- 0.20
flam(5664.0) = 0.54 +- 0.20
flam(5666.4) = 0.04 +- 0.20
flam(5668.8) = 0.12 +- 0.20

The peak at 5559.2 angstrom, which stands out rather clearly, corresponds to Hbeta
